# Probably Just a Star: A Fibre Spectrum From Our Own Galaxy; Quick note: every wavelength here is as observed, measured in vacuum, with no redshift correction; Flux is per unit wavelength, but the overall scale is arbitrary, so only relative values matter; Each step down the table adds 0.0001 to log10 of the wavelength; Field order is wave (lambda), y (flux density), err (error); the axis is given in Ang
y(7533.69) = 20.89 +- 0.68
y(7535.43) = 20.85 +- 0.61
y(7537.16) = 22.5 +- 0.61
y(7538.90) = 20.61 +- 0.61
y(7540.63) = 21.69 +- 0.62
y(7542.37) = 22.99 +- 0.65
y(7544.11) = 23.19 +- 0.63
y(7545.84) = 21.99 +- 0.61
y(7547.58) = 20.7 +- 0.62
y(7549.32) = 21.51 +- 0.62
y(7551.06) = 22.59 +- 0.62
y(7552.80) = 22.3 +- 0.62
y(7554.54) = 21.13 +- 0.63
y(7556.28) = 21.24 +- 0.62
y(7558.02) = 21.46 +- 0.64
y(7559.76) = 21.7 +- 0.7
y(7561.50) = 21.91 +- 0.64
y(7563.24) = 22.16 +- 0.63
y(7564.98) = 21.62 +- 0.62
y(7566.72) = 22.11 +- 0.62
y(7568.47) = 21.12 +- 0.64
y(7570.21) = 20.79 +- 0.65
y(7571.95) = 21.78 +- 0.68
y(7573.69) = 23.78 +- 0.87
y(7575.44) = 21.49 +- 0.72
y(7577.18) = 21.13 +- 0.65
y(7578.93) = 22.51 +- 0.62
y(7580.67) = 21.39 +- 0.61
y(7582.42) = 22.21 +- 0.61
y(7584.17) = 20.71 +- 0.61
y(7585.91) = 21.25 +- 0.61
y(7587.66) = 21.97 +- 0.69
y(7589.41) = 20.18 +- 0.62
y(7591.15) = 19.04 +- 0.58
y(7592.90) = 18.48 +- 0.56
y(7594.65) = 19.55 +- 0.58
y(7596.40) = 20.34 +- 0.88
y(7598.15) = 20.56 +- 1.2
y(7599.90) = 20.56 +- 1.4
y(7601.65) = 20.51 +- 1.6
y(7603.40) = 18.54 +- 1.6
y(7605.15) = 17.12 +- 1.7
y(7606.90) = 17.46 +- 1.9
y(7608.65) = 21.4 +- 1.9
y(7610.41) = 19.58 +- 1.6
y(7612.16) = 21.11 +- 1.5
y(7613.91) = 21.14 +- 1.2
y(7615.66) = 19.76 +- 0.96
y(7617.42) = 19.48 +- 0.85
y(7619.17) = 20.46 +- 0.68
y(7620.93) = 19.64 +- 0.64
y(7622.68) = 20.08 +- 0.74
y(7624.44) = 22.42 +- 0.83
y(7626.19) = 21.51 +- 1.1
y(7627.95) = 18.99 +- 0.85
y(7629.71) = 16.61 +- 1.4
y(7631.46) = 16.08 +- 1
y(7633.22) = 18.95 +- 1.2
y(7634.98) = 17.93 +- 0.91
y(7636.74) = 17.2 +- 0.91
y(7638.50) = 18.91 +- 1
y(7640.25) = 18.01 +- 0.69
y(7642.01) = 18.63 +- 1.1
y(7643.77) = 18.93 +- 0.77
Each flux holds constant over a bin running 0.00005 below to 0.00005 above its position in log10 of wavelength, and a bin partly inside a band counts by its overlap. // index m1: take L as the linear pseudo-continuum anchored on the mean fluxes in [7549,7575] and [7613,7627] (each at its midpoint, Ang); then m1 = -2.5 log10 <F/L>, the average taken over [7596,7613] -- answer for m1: 0.06 mag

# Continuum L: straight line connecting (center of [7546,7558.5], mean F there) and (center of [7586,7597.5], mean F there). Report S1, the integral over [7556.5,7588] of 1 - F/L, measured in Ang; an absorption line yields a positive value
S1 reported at -1.4 Ang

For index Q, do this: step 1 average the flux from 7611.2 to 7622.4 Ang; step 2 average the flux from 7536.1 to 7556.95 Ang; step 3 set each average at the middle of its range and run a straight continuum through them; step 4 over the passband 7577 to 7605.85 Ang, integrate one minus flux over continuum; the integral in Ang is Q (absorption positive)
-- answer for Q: 0.7 Ang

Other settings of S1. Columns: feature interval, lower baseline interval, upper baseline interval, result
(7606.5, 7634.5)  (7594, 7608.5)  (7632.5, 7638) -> -1.5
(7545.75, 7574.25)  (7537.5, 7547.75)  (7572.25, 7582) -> 0.4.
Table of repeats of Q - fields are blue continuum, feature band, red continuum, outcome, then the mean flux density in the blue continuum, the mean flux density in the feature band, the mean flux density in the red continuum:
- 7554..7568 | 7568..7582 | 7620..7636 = -0.4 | 21.7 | 21.8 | 19.1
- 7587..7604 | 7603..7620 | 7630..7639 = -0.5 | 20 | 19.6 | 17.7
